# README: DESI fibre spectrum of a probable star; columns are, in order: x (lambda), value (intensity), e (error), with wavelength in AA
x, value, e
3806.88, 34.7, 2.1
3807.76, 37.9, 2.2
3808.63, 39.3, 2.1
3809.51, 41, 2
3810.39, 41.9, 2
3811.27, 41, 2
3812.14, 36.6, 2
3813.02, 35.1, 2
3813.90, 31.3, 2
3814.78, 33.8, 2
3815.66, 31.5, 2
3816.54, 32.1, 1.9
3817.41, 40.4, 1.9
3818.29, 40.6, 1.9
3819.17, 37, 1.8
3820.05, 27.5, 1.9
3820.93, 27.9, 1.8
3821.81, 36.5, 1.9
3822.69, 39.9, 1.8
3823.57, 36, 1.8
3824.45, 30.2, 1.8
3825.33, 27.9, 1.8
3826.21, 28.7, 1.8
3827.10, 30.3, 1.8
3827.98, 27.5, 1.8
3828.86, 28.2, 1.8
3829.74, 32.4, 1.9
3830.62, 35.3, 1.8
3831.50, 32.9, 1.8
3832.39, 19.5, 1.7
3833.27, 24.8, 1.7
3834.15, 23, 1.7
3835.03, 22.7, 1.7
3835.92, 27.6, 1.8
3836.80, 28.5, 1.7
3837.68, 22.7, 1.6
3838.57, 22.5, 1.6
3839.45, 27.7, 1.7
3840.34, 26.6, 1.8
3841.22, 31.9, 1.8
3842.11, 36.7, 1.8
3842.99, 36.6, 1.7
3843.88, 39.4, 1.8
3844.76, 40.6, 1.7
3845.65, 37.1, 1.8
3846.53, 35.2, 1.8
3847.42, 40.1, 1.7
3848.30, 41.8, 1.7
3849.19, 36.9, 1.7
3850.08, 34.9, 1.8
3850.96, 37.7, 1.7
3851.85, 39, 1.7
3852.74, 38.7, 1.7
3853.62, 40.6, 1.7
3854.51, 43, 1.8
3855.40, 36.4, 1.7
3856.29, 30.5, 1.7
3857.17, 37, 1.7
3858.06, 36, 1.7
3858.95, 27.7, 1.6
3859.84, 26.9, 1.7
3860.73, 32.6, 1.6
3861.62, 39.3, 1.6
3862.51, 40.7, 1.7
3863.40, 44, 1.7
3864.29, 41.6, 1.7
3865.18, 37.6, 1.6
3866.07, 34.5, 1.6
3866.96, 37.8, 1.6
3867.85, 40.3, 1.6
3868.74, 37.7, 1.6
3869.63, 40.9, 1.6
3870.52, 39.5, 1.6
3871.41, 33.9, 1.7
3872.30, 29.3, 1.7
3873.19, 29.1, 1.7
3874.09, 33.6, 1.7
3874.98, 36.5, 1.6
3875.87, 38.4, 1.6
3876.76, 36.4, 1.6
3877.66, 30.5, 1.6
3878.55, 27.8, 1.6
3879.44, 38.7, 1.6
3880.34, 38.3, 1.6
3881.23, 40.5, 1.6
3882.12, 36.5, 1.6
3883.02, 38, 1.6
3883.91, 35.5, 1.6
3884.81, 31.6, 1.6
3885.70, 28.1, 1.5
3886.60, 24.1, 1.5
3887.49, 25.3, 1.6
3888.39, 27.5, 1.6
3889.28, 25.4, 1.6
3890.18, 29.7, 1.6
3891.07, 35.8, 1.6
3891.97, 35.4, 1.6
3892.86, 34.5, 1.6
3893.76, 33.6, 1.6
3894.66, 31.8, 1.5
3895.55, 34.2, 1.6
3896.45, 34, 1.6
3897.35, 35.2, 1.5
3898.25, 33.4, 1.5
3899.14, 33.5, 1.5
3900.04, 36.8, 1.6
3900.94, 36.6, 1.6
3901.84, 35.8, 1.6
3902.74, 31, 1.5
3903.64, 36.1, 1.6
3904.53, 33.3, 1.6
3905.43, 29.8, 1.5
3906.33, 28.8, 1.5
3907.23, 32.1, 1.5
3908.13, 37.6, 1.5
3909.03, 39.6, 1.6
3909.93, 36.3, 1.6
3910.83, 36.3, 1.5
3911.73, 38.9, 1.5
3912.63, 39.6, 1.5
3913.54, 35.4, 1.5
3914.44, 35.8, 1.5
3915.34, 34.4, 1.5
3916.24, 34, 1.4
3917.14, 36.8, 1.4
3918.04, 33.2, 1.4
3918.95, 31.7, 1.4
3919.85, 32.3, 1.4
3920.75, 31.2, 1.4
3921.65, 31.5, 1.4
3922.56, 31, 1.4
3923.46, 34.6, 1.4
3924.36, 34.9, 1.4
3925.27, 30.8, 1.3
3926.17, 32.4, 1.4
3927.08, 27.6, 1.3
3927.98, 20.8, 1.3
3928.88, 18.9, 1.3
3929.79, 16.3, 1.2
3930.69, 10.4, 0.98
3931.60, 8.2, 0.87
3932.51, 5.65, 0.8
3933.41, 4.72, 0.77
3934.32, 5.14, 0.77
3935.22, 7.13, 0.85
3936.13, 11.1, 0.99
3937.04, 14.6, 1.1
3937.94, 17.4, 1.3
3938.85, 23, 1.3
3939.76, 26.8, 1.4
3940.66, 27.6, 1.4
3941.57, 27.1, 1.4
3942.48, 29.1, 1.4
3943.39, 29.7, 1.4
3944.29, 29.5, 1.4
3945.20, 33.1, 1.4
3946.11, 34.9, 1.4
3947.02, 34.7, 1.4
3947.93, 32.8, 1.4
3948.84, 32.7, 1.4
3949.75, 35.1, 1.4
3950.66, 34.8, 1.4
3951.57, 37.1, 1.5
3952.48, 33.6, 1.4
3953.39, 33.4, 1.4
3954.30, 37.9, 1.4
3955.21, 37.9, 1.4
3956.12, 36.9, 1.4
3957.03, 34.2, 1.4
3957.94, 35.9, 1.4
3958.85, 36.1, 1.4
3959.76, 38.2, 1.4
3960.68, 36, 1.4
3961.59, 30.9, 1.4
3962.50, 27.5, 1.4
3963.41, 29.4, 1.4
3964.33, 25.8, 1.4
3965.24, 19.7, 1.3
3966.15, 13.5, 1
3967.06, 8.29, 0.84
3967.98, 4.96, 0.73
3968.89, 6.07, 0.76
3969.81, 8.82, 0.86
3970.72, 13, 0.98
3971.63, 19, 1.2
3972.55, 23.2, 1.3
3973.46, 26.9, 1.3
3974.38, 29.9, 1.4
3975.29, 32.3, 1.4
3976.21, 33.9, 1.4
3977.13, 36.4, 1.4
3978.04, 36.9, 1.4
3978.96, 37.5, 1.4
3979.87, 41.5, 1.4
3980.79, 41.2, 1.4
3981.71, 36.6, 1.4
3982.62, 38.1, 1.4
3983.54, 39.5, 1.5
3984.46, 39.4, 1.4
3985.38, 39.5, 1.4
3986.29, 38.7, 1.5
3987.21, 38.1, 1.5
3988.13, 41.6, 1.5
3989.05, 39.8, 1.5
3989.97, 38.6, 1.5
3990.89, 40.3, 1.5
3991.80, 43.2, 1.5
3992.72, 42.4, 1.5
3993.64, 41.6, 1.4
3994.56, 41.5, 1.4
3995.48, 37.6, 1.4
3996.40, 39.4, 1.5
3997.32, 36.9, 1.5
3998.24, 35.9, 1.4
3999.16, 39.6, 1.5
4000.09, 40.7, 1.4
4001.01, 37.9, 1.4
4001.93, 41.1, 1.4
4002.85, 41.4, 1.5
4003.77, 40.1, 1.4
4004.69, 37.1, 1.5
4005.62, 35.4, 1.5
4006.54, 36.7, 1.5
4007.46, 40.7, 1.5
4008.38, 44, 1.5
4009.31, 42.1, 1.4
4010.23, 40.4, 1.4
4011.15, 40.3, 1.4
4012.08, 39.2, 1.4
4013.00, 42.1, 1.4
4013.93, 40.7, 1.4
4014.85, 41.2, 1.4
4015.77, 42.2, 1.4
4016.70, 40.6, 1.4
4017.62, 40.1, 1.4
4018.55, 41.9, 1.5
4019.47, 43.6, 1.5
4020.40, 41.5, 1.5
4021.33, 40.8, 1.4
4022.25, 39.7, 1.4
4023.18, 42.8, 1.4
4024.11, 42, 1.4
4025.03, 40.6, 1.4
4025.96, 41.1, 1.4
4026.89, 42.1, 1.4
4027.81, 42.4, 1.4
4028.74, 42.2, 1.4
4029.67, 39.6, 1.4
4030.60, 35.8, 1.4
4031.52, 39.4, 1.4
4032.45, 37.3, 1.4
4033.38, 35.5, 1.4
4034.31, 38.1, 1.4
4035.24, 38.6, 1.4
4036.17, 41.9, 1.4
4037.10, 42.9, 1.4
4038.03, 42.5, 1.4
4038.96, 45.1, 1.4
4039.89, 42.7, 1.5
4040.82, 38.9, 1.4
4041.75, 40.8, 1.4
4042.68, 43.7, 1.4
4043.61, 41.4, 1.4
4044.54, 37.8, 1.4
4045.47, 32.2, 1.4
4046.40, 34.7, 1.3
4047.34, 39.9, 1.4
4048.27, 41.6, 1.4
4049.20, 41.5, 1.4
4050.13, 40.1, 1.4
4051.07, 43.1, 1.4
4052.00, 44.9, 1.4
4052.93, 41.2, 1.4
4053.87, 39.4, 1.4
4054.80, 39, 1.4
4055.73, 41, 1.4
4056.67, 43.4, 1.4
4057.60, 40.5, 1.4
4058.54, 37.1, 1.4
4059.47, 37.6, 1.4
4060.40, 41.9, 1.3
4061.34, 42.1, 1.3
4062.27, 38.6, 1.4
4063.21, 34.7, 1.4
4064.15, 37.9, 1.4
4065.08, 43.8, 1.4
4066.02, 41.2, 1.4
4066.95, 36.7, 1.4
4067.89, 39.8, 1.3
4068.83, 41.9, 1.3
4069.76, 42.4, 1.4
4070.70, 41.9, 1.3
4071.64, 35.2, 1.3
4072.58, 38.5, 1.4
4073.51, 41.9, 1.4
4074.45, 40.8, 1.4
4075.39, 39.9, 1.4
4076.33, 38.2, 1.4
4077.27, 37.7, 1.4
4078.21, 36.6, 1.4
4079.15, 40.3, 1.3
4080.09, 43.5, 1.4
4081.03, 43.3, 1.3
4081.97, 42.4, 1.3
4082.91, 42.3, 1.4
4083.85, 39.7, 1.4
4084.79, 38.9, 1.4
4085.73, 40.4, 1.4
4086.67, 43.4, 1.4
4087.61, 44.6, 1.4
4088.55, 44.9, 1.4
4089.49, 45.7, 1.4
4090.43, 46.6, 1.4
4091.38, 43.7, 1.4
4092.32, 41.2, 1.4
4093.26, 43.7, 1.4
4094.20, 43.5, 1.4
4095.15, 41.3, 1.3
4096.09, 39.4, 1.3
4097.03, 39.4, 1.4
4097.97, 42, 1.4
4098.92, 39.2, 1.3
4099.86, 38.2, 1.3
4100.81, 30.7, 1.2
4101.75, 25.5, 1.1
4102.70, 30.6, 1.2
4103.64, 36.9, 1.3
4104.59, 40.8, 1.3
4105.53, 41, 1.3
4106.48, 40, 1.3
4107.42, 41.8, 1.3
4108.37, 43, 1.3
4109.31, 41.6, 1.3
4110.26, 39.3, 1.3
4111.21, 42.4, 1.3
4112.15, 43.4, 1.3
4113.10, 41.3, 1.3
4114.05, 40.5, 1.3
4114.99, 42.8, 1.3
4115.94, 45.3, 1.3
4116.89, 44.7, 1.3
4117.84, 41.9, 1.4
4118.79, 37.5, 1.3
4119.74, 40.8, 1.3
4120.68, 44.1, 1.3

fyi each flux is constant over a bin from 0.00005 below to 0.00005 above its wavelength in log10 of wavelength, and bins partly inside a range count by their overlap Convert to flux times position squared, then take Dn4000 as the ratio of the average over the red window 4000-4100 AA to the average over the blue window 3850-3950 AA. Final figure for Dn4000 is 1.39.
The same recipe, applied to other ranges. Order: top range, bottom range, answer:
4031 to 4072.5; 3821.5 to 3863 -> 1.35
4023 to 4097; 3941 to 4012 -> 1.25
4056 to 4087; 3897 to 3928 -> 1.28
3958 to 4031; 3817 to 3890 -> 1.14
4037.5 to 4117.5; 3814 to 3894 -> 1.35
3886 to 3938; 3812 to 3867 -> 0.89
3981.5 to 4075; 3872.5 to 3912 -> 1.28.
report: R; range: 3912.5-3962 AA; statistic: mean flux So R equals 28.4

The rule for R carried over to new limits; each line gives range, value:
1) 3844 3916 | 35.2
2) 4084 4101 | 41.6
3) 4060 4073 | 39.7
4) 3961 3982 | 25.3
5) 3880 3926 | 33.7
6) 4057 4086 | 39.9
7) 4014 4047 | 40.4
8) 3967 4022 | 36.2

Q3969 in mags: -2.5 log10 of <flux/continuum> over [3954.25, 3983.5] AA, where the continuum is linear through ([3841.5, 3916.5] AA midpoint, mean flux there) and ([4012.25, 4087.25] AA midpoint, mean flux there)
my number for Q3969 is 0.31 mag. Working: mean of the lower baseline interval 35.3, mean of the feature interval 28.6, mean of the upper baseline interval 40.4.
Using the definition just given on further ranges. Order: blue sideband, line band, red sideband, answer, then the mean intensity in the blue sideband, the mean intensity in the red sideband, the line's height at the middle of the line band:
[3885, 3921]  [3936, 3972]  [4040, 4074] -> 0.29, 33.4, 40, 35.6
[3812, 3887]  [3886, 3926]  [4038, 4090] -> 0.07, 33.9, 40.6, 35.7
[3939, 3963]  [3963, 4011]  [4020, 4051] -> 0.08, 33.1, 40.2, 36.1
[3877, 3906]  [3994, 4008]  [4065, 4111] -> -0.05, 33.1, 40.3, 37.1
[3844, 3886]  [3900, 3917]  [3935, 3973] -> -0.12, 36.4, 26.5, 31.6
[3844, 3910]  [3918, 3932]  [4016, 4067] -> 0.35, 35.1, 40.4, 36.6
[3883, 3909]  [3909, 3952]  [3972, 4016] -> 0.25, 32.6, 38.5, 34.7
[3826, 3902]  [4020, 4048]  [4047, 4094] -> -0.01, 33.7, 41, 39.7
